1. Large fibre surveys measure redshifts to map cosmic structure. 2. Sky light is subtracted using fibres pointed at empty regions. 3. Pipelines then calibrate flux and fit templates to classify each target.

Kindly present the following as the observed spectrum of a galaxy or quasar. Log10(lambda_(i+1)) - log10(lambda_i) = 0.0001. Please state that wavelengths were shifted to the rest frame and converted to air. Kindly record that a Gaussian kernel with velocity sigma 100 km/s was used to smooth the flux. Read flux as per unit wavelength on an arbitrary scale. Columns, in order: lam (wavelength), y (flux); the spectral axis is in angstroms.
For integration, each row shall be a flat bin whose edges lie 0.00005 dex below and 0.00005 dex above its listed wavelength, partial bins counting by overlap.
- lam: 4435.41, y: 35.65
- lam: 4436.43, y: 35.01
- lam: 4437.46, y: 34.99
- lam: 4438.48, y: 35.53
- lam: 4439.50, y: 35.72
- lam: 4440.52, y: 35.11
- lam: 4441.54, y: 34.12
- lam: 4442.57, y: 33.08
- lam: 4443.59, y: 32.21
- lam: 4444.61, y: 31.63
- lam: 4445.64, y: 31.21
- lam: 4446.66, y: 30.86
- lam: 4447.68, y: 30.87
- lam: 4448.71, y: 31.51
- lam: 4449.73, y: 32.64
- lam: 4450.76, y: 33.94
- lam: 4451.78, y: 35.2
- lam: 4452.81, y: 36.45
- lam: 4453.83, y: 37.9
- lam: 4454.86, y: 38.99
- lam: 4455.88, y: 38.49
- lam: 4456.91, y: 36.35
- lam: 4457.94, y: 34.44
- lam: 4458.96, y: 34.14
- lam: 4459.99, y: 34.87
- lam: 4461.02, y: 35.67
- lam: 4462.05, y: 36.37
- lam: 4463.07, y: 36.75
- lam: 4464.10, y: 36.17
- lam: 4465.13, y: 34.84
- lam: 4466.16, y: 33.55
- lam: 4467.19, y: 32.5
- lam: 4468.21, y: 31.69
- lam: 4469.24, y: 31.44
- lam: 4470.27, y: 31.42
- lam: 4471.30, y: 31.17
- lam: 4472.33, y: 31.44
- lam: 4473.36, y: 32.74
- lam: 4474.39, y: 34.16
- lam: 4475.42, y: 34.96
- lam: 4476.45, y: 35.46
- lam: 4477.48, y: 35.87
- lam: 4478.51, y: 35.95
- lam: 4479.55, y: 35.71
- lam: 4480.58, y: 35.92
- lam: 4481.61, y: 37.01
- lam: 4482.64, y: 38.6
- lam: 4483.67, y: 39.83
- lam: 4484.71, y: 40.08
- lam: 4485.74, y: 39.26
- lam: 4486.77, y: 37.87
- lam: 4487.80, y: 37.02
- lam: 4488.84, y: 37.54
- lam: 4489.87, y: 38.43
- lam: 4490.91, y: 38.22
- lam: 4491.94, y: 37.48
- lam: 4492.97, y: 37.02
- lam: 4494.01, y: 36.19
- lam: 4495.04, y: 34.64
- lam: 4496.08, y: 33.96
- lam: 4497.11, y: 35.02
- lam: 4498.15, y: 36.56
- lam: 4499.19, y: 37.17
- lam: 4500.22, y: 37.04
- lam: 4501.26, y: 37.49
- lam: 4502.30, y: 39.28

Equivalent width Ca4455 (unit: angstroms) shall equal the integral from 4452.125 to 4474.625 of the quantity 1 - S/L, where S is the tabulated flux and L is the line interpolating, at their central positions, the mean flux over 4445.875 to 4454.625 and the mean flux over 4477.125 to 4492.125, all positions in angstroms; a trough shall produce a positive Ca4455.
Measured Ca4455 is 0.4 angstroms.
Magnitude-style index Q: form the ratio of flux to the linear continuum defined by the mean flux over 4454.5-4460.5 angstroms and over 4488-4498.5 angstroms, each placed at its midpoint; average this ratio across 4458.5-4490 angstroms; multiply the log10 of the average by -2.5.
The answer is 0.03 mag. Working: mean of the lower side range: 36.2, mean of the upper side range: 36.5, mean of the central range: 35.4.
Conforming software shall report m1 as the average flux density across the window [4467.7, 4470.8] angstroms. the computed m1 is 31.5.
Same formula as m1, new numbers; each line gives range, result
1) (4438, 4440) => 35.7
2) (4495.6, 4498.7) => 35.2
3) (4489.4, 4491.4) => 38.2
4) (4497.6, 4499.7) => 36.7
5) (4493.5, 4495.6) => 35.4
